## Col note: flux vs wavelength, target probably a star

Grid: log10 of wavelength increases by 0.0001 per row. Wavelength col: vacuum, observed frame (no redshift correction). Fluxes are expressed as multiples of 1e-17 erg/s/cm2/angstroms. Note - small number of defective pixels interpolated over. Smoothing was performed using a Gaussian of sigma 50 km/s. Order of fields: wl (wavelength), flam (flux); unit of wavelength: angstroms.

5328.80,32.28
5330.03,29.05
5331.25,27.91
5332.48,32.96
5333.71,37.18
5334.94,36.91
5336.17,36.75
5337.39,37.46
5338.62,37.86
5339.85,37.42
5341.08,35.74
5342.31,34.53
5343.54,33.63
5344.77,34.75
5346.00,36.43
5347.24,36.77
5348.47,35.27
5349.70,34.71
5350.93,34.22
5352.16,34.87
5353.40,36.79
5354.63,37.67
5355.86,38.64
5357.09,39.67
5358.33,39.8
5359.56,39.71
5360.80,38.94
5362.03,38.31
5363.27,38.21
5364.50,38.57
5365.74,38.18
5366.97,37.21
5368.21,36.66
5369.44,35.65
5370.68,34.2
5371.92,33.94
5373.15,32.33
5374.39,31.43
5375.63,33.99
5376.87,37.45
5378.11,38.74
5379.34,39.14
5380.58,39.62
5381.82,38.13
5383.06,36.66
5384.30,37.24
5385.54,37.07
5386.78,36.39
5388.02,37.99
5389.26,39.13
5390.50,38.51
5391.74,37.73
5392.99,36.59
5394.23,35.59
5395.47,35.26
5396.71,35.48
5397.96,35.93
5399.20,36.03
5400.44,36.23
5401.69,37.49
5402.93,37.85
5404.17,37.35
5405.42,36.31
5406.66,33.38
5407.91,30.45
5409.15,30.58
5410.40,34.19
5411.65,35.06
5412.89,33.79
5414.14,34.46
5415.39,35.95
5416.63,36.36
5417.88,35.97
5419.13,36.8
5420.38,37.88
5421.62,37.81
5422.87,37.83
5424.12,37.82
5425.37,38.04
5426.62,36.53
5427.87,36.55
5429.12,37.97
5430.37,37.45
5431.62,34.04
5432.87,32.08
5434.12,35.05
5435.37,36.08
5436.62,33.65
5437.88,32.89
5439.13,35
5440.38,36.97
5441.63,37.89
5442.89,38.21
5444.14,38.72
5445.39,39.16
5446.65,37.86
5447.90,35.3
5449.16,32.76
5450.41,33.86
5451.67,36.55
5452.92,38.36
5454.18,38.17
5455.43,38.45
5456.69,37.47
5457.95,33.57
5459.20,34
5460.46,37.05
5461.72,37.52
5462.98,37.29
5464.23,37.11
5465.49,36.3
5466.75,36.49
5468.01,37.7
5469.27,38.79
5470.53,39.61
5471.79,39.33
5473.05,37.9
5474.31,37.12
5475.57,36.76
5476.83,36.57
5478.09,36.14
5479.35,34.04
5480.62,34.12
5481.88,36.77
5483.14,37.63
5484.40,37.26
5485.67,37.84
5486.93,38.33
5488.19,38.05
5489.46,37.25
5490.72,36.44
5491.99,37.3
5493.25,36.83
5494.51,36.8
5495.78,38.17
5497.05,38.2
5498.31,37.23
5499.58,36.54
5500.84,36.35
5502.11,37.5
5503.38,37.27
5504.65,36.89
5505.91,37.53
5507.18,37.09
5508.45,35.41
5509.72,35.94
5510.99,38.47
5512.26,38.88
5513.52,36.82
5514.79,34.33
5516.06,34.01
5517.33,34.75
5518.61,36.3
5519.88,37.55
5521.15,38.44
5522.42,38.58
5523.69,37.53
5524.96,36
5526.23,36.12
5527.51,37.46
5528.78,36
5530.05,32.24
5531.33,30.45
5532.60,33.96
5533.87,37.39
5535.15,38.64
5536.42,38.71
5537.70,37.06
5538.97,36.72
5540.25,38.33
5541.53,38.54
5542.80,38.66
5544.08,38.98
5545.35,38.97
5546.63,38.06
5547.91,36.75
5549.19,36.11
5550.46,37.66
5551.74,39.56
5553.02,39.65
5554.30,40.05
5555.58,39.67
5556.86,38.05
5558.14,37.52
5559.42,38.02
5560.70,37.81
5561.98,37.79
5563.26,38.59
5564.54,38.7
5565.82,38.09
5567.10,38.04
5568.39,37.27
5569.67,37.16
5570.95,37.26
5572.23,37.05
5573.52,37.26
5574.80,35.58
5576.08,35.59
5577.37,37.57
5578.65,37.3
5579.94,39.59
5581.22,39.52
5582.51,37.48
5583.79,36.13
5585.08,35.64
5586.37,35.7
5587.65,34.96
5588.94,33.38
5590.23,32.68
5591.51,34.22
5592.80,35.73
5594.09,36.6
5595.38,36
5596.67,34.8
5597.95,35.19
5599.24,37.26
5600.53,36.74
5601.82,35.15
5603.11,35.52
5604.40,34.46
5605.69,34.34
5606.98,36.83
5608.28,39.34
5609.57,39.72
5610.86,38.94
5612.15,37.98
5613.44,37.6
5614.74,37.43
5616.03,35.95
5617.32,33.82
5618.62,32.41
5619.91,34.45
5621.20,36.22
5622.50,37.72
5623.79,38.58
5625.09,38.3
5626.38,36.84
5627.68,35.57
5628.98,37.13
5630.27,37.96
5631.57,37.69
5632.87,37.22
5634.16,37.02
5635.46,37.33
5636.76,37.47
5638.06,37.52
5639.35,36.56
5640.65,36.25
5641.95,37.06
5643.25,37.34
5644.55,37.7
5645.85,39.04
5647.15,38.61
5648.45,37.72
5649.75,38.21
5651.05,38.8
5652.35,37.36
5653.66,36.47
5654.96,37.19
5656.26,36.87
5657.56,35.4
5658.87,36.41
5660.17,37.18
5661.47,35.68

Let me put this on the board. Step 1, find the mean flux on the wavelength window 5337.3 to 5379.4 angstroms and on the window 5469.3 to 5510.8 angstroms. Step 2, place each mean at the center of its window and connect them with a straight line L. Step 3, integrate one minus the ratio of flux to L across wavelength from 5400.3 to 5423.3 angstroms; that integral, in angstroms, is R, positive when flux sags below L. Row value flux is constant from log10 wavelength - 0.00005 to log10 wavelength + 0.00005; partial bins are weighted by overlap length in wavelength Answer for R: 0.76 angstroms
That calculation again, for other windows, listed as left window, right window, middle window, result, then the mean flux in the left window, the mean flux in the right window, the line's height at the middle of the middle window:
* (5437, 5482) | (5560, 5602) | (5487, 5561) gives -1.0 angstroms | 36.7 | 36.6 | 36.7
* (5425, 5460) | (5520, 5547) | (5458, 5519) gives -0.5 angstroms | 36.2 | 37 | 36.6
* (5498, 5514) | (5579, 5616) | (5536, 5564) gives -1.1 angstroms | 37.1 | 36.4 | 36.7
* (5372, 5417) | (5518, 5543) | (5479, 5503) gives -0.3 angstroms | 36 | 36.7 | 36.5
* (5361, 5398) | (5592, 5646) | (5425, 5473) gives 0.2 angstroms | 36.7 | 36.7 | 36.7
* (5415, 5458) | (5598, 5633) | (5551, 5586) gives -1.2 angstroms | 36.5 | 36.7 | 36.6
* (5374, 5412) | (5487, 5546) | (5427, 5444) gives 0.3 angstroms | 36.3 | 36.9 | 36.5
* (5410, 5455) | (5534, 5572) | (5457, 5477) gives -0.2 angstroms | 36.2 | 38.1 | 36.8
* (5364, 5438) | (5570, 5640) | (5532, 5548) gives -0.6 angstroms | 36.1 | 36.5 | 36.4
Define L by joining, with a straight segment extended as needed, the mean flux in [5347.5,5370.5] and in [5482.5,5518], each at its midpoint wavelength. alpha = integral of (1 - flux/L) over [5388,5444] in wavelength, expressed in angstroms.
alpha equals 1.8 angstroms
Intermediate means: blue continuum 37.3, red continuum 37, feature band 36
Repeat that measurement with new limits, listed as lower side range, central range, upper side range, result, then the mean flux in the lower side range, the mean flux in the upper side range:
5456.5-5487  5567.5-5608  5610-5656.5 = 1.0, 36.9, 37.1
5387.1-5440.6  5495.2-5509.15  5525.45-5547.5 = -0.2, 35.9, 36.8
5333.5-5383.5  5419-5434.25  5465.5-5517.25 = 0.1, 36.7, 37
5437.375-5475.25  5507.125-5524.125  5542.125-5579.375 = 0.4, 36.9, 37.9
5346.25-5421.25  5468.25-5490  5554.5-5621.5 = -0.4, 36.4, 36.7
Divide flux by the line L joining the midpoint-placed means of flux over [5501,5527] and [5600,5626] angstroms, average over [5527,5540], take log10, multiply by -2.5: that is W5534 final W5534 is 0.02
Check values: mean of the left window 36.8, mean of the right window 36.6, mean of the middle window 35.9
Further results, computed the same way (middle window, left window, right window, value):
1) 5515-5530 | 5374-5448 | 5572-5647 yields 0.00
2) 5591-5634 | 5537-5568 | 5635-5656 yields 0.04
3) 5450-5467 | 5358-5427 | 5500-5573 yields 0.01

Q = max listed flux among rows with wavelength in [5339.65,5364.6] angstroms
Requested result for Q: 39.8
